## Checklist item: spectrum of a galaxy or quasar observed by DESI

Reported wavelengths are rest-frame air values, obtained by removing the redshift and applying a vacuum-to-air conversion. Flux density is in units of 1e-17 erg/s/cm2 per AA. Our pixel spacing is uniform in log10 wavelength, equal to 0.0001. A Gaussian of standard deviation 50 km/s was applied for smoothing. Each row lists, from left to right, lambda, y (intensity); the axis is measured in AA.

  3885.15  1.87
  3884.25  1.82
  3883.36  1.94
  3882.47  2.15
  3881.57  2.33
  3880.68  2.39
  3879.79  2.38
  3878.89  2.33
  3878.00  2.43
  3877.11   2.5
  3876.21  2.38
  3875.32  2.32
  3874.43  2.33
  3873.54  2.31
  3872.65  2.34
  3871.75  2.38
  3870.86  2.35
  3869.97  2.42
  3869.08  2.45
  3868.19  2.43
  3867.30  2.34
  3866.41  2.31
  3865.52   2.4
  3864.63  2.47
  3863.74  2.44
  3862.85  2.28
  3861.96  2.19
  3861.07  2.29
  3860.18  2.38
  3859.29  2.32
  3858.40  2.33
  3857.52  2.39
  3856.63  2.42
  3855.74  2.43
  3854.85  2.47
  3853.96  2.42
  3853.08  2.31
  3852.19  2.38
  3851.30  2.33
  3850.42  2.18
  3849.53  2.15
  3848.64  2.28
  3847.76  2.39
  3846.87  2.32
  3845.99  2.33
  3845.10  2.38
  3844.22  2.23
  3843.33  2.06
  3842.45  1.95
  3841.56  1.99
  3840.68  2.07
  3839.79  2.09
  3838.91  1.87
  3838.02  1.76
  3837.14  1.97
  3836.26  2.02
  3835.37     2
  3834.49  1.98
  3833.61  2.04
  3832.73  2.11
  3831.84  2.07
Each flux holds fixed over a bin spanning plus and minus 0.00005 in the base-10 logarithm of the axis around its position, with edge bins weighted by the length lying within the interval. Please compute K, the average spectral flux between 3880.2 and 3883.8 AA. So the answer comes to 2.21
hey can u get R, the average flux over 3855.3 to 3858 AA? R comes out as 2.42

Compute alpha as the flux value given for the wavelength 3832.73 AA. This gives 2.11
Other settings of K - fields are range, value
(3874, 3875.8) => 2.33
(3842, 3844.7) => 2.08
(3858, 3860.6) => 2.34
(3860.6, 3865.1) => 2.33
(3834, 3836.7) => 2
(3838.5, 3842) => 2.01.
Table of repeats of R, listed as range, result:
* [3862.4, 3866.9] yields 2.38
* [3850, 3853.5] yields 2.3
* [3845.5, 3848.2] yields 2.35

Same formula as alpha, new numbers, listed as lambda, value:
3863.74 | 2.44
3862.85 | 2.28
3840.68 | 2.07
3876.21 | 2.38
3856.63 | 2.42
